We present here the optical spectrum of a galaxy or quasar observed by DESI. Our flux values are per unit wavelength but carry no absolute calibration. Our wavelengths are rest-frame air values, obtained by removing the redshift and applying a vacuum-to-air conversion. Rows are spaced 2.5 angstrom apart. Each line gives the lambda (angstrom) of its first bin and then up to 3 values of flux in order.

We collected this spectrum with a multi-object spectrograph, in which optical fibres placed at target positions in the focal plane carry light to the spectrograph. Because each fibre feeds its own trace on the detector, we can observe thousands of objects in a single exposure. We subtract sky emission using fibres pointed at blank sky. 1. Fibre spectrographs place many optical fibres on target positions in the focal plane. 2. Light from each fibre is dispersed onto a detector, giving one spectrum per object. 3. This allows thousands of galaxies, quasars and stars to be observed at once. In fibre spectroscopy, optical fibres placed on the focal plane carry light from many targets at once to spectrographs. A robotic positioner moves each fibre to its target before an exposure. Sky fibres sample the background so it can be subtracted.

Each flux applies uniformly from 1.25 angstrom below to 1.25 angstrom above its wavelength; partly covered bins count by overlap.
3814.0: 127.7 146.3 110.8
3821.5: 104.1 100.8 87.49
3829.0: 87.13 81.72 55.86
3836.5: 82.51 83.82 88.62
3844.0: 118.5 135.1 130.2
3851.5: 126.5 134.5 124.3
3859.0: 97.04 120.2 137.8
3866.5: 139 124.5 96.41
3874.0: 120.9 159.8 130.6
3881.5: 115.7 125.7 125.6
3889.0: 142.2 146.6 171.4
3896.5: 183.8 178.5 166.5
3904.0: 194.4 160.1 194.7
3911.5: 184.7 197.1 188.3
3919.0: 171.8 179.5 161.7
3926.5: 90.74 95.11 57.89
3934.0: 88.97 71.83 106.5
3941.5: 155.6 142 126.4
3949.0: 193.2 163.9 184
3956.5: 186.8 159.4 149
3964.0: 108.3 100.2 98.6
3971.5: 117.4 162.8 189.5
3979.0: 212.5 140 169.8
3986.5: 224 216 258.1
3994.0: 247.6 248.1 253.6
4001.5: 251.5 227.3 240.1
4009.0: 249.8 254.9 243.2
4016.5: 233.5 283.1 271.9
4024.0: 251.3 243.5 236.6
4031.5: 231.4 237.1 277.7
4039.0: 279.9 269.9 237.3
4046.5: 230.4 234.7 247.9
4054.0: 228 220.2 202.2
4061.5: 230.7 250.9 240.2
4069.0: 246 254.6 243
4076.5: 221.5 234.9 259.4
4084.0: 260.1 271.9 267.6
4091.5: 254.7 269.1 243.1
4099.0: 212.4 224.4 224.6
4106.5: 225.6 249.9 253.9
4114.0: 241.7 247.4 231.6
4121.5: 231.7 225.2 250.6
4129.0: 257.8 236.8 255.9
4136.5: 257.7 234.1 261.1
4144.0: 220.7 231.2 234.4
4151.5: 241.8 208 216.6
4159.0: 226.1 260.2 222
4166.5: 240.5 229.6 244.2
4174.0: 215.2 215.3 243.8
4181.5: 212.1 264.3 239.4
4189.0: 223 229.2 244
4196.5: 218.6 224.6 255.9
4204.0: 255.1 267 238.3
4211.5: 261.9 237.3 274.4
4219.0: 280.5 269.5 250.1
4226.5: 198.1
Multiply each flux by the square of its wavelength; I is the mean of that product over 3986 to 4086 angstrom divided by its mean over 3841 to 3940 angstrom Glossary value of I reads 1.91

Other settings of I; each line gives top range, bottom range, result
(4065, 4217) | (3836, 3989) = 1.89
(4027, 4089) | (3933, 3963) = 1.79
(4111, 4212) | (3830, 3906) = 2.14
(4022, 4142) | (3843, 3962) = 1.87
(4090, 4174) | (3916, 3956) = 1.93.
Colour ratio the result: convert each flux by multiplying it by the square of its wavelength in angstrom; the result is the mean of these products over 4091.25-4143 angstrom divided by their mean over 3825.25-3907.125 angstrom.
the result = 2.17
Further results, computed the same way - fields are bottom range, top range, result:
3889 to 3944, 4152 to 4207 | 1.79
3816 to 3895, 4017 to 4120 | 2.33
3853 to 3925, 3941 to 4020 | 1.35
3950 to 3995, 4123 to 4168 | 1.51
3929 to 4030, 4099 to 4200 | 1.36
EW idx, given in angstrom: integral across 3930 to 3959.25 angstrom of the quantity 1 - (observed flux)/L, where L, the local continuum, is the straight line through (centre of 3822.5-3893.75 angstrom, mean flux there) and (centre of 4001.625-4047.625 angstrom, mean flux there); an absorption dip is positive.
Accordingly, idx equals 8.13 angstrom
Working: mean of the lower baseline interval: 116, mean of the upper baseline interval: 250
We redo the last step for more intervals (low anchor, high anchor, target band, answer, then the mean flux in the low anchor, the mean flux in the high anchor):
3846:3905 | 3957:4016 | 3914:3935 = 3.8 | 138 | 197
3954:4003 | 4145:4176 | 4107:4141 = -3.5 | 184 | 230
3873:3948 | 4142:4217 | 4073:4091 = -4.3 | 145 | 236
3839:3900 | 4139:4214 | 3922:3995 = 5.3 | 131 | 236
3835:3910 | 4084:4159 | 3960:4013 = -3.3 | 135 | 241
